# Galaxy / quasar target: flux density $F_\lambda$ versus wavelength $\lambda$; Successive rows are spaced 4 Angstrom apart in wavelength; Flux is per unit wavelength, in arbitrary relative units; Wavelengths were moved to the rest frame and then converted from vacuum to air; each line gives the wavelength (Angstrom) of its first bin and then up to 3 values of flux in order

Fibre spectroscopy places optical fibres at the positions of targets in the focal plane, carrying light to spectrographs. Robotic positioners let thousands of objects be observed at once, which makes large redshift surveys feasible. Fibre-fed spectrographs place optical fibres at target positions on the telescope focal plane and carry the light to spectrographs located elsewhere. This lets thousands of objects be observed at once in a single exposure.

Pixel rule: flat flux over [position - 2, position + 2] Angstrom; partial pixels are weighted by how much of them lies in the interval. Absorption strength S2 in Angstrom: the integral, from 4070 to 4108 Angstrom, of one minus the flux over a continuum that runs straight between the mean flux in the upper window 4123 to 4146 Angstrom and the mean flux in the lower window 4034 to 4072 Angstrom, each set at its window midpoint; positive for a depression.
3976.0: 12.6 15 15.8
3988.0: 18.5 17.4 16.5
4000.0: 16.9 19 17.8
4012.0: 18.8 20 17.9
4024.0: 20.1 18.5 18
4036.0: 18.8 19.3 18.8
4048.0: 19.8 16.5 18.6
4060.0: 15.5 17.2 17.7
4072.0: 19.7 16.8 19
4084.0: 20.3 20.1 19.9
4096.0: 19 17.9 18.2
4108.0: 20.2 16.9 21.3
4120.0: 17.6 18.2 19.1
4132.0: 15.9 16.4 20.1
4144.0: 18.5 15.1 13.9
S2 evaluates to -2.1 Angstrom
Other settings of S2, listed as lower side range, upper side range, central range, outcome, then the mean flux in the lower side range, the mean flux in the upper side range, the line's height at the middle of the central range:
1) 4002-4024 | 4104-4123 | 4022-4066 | 1.31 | 18.8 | 18.9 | 18.8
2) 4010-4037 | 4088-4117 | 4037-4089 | 1.59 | 18.9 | 19.1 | 19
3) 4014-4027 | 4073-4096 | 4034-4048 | 0.12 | 19.3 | 19.2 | 19.3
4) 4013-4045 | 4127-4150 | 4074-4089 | -0.63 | 18.9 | 17.4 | 18.2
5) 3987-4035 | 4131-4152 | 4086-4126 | -3.73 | 18.3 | 16.9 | 17.3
